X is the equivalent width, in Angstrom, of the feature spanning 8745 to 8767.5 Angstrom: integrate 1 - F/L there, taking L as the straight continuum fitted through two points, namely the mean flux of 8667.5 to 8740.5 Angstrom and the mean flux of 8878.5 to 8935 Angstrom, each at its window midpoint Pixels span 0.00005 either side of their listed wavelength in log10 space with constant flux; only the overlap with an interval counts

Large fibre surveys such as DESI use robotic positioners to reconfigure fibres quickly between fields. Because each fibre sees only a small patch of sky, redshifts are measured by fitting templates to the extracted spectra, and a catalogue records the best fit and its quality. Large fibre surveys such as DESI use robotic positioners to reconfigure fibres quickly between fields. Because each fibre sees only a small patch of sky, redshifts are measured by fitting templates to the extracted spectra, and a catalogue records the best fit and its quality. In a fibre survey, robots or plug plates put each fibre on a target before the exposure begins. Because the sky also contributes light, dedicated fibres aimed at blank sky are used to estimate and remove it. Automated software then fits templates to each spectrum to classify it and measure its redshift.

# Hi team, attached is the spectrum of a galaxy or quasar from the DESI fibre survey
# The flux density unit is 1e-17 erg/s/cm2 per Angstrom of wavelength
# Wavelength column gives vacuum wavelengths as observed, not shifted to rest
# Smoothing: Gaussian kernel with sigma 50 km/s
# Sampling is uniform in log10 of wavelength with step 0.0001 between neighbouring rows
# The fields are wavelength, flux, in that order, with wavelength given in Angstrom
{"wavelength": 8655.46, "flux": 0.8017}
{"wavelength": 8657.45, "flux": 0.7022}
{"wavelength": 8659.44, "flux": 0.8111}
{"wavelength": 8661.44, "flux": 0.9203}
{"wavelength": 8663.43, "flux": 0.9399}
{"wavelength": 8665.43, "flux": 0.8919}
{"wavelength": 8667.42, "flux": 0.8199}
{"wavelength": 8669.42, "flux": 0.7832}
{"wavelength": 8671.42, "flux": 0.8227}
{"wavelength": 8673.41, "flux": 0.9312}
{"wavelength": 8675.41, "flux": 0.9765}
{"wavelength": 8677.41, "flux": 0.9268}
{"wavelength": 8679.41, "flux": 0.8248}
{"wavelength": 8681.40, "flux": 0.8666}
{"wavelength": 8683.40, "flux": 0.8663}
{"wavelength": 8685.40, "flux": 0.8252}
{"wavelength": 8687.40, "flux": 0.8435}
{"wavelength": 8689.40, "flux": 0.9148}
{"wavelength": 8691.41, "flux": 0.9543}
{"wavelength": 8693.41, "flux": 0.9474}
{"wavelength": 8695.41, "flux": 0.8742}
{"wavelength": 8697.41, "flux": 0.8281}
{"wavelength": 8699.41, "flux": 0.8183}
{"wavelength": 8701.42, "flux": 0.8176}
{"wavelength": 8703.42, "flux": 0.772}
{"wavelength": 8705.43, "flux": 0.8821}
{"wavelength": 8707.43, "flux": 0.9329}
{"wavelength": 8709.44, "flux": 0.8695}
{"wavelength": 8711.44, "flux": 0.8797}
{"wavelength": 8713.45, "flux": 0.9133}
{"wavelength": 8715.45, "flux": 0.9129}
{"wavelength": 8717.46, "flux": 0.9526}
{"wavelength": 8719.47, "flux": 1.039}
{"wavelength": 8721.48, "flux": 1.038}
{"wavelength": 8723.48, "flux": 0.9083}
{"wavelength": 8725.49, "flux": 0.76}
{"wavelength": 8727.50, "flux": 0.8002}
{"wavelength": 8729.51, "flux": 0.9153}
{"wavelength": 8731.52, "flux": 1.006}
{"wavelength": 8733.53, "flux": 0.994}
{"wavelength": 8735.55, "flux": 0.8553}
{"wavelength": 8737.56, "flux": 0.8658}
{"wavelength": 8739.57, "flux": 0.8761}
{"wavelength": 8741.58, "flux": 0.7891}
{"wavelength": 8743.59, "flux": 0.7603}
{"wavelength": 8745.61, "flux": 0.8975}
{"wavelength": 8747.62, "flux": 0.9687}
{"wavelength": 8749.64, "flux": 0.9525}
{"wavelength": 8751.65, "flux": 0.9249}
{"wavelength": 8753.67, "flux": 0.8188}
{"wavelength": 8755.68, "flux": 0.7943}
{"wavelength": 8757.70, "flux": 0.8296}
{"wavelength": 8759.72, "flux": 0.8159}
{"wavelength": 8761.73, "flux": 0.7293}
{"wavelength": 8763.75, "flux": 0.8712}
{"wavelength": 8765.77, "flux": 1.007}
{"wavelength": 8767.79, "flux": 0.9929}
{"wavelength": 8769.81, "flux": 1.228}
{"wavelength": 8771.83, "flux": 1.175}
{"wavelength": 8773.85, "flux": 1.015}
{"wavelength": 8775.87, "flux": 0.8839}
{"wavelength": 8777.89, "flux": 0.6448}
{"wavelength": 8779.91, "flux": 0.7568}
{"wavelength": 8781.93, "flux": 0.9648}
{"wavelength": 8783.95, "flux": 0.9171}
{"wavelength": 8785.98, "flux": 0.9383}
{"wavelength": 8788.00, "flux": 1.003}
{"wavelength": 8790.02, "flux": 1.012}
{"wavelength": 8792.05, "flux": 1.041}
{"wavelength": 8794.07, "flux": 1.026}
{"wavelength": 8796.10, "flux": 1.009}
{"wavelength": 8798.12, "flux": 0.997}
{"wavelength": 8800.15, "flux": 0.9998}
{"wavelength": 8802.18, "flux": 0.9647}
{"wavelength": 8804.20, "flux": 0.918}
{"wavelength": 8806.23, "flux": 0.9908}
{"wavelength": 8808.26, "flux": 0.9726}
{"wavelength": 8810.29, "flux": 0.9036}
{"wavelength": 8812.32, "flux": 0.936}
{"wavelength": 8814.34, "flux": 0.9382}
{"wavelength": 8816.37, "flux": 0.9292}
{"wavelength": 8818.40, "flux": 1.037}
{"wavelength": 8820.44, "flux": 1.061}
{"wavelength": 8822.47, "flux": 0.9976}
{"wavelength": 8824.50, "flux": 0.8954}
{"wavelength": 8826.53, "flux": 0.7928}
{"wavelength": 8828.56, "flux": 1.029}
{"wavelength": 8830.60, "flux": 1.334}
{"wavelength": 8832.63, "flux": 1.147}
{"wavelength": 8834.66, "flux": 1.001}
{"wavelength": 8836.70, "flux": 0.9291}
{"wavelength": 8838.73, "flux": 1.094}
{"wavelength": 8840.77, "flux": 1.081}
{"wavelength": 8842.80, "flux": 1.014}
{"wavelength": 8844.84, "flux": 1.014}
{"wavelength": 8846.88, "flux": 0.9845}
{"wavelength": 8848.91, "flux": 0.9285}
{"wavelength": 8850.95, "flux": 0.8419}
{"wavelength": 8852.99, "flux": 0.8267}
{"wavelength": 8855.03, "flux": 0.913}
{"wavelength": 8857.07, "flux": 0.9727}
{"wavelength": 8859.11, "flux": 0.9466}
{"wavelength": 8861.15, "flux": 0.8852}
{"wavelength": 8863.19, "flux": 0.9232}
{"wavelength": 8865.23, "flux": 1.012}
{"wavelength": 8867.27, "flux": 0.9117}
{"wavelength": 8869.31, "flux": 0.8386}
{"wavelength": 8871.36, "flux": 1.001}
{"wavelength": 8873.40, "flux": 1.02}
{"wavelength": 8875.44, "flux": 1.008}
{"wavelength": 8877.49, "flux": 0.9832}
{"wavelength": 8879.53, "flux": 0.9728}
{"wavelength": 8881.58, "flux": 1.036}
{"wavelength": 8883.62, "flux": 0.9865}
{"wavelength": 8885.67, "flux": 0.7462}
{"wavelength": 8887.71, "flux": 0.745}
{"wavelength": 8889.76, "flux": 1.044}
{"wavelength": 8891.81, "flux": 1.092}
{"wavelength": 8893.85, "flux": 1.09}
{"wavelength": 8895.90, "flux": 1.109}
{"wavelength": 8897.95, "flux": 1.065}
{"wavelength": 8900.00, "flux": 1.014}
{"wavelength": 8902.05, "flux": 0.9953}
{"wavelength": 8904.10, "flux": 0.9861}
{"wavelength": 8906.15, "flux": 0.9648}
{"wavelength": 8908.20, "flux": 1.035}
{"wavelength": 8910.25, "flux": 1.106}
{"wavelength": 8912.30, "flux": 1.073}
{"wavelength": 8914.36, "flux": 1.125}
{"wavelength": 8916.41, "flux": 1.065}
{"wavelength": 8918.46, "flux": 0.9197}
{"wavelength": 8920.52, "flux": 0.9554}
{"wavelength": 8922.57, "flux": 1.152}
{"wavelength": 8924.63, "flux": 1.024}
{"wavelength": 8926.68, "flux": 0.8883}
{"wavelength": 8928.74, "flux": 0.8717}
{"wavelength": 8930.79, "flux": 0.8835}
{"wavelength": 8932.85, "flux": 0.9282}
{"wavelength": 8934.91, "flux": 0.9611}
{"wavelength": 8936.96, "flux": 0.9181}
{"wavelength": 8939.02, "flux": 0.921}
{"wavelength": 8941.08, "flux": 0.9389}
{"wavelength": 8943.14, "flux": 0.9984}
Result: 0.9 Angstrom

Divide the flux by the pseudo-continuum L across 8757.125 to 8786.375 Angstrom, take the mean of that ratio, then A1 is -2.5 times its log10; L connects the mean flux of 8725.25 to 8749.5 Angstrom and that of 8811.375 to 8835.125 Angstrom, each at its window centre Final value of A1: 0.02 mag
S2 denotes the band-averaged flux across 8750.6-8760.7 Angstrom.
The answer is 0.837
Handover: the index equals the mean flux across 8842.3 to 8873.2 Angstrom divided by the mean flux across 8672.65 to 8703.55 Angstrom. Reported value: 1.07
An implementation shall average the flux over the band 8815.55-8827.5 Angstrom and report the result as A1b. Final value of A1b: 0.953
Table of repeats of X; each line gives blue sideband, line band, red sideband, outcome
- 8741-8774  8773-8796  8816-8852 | 0.4 Angstrom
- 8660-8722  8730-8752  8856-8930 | 0.3 Angstrom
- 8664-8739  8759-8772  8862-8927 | -0.6 Angstrom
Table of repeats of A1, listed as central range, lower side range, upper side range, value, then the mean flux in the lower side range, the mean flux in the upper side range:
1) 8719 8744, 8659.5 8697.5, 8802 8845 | 0.037 mag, 0.881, 1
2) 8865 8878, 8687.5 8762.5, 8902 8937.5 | 0.001 mag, 0.881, 0.993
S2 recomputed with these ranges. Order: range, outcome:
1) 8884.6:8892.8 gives 0.906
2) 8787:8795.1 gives 1.02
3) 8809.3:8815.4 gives 0.927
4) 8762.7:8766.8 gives 0.936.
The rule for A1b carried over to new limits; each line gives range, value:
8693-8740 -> 0.894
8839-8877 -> 0.954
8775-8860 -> 0.967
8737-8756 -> 0.868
